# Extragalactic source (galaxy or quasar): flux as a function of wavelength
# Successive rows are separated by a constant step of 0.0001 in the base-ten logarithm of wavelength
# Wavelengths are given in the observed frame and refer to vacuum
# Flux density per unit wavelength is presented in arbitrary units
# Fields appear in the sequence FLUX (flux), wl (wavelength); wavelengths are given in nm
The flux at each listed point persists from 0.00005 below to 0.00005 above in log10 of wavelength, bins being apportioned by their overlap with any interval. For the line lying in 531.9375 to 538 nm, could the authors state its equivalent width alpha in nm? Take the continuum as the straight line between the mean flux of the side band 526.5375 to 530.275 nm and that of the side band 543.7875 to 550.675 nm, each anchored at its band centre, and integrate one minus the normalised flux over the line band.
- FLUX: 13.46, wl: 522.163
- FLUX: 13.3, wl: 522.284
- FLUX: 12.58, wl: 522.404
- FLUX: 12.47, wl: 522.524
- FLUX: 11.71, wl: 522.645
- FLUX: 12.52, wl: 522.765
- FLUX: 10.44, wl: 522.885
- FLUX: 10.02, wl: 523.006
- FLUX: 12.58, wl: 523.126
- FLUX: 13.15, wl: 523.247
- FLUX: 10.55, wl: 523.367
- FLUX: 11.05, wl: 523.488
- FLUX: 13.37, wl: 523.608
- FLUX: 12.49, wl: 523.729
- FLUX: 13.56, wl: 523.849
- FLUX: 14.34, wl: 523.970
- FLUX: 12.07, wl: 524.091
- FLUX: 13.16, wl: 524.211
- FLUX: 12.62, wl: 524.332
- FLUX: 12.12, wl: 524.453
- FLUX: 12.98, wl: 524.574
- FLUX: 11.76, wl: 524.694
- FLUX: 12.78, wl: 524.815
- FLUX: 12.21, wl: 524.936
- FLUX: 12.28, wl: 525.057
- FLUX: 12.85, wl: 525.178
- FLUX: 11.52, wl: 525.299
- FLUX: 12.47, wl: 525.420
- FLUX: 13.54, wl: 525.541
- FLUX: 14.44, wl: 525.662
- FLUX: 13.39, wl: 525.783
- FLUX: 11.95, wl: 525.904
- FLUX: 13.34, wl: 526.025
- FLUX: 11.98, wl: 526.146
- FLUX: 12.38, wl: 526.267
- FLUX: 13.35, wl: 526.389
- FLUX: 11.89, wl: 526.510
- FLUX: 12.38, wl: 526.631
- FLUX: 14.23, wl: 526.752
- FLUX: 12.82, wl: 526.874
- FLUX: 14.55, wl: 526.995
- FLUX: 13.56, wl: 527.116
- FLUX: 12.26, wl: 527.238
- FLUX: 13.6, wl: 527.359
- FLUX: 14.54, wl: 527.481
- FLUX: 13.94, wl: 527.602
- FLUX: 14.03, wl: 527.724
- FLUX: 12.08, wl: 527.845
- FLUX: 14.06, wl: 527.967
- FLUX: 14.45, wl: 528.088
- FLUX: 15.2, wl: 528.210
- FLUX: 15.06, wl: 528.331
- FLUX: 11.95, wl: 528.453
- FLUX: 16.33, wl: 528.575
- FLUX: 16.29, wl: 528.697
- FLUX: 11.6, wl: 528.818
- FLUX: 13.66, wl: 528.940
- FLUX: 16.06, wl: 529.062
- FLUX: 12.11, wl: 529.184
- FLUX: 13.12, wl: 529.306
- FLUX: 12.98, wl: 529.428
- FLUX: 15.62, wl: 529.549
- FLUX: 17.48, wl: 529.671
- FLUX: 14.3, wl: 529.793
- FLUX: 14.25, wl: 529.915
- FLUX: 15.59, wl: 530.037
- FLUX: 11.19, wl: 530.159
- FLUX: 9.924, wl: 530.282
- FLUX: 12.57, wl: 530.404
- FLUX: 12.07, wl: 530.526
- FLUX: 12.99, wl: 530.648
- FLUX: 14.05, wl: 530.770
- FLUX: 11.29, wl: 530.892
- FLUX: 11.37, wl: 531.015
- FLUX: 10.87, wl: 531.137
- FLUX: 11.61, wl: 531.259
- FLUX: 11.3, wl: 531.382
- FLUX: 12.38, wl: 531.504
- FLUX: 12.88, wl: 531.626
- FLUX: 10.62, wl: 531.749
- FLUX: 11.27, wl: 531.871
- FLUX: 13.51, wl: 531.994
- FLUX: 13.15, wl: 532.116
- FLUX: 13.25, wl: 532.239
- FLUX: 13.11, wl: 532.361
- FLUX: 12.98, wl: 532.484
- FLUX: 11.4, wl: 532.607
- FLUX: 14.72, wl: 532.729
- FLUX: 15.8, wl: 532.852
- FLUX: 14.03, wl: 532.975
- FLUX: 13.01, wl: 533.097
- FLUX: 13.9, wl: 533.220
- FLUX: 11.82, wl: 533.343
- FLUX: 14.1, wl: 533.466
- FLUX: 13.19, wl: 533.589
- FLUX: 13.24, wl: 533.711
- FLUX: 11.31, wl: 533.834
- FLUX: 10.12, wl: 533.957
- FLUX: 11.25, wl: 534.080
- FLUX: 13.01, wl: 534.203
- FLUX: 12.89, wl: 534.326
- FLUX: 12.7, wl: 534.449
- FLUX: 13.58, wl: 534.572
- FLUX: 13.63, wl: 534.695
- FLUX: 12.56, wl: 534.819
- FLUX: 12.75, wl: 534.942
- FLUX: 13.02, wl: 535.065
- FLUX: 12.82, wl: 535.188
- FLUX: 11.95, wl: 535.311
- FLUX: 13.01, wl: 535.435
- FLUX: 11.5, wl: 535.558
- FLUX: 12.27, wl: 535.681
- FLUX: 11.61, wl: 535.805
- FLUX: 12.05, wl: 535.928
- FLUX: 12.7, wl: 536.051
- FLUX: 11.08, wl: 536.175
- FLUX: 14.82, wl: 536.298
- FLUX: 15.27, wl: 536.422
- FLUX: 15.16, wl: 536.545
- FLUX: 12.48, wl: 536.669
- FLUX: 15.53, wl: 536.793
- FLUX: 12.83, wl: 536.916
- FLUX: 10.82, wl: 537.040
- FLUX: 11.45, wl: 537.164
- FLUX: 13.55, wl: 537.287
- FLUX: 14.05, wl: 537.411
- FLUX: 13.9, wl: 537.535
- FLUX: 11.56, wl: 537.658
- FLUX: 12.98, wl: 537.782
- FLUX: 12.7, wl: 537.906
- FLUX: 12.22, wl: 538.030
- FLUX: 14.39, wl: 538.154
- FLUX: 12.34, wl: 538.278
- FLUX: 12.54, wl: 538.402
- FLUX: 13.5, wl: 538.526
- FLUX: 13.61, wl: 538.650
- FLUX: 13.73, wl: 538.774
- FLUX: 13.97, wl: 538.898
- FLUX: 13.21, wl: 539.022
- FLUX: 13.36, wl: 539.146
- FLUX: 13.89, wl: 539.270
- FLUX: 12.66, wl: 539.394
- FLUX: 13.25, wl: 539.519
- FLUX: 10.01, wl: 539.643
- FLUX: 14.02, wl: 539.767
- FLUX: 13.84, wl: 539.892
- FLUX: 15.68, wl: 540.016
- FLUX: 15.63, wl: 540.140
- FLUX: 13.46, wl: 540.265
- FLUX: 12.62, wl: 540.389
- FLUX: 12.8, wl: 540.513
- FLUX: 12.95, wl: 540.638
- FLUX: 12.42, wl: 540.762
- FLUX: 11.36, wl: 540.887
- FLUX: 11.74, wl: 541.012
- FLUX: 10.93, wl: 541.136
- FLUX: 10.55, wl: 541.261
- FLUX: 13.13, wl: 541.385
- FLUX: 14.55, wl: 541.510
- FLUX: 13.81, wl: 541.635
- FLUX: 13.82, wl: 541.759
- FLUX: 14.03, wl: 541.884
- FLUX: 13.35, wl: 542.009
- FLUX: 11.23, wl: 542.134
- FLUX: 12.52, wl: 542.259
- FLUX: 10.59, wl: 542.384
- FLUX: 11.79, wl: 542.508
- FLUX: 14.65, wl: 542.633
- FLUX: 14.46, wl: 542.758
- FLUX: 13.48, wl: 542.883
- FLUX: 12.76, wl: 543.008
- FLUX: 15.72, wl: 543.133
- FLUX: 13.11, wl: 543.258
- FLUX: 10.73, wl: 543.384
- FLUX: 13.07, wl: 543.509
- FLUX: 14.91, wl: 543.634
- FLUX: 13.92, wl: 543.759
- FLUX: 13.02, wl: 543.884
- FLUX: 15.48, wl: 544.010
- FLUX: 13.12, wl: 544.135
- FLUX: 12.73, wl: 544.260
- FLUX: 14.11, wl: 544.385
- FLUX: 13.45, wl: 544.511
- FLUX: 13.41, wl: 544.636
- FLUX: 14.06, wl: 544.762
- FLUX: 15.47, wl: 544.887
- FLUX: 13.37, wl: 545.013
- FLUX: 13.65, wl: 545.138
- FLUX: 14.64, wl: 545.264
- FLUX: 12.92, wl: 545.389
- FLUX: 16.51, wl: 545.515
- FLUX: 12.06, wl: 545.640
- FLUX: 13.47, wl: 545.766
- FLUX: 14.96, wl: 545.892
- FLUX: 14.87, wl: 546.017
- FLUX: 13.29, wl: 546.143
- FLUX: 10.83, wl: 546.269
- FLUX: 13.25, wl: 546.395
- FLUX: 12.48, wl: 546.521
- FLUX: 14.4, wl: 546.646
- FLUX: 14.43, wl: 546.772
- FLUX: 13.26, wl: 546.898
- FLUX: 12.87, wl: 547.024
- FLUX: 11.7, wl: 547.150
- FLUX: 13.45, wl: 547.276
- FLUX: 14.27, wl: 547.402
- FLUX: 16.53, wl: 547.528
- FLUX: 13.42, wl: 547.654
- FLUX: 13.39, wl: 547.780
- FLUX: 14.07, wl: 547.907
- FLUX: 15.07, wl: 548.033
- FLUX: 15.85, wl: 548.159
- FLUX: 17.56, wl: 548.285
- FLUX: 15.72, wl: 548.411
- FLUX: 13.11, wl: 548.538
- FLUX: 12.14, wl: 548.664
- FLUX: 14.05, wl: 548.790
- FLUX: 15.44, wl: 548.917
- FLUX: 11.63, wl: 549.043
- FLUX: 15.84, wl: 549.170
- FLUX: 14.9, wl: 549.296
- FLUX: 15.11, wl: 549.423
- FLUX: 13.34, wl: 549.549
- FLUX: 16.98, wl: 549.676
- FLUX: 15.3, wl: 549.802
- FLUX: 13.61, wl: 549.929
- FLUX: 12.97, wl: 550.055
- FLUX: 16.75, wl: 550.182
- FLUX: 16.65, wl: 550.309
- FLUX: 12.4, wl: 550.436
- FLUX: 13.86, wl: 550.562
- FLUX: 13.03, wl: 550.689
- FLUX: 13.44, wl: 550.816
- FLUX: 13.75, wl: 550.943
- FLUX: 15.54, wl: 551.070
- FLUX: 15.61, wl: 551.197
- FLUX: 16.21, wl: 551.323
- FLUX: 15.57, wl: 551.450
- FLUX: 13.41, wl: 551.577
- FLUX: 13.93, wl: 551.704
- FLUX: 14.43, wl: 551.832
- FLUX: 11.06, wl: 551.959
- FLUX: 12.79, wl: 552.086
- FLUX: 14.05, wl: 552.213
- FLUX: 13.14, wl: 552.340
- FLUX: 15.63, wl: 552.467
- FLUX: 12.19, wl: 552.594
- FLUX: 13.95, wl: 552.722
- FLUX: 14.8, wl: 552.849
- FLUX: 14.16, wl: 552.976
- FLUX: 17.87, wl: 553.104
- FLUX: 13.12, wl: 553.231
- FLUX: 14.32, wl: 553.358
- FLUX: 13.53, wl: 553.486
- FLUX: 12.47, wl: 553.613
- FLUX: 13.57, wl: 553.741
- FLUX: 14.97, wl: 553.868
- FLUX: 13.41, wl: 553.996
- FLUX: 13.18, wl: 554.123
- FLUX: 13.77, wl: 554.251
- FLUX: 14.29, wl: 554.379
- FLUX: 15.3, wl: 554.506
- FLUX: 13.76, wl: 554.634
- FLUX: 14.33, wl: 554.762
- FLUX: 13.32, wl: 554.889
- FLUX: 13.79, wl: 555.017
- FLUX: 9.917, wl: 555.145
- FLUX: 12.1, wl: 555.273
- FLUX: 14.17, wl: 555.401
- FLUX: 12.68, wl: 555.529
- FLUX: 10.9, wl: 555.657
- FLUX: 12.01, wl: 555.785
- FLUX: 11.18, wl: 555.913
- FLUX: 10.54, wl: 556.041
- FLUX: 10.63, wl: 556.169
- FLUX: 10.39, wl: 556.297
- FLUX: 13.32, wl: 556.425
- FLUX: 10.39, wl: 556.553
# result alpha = 0.446 nm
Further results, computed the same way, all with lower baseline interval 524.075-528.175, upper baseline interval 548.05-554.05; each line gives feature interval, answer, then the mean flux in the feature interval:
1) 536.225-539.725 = 0.11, 13.2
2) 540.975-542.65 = 0.15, 12.6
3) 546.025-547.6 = 0.07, 13.4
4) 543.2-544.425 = 0.05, 13.4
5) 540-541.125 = 0.06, 13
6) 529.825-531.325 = 0.10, 12.3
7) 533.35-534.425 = 0.08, 12.4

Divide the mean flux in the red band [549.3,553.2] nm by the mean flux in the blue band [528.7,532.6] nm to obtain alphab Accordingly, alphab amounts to 1.11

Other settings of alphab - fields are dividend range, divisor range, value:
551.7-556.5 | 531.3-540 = 1.02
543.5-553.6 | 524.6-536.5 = 1.08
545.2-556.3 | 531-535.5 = 1.09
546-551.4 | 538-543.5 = 1.09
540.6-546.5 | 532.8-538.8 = 1.03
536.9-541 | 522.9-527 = 1.04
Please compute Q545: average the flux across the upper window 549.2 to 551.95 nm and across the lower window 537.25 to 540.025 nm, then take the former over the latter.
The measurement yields 1.10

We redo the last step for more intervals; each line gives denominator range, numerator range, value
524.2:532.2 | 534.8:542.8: 0.99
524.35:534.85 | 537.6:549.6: 1.03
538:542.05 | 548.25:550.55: 1.11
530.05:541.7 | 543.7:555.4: 1.09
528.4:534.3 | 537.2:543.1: 1.00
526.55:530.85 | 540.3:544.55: 0.95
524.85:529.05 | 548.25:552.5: 1.07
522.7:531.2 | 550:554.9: 1.08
